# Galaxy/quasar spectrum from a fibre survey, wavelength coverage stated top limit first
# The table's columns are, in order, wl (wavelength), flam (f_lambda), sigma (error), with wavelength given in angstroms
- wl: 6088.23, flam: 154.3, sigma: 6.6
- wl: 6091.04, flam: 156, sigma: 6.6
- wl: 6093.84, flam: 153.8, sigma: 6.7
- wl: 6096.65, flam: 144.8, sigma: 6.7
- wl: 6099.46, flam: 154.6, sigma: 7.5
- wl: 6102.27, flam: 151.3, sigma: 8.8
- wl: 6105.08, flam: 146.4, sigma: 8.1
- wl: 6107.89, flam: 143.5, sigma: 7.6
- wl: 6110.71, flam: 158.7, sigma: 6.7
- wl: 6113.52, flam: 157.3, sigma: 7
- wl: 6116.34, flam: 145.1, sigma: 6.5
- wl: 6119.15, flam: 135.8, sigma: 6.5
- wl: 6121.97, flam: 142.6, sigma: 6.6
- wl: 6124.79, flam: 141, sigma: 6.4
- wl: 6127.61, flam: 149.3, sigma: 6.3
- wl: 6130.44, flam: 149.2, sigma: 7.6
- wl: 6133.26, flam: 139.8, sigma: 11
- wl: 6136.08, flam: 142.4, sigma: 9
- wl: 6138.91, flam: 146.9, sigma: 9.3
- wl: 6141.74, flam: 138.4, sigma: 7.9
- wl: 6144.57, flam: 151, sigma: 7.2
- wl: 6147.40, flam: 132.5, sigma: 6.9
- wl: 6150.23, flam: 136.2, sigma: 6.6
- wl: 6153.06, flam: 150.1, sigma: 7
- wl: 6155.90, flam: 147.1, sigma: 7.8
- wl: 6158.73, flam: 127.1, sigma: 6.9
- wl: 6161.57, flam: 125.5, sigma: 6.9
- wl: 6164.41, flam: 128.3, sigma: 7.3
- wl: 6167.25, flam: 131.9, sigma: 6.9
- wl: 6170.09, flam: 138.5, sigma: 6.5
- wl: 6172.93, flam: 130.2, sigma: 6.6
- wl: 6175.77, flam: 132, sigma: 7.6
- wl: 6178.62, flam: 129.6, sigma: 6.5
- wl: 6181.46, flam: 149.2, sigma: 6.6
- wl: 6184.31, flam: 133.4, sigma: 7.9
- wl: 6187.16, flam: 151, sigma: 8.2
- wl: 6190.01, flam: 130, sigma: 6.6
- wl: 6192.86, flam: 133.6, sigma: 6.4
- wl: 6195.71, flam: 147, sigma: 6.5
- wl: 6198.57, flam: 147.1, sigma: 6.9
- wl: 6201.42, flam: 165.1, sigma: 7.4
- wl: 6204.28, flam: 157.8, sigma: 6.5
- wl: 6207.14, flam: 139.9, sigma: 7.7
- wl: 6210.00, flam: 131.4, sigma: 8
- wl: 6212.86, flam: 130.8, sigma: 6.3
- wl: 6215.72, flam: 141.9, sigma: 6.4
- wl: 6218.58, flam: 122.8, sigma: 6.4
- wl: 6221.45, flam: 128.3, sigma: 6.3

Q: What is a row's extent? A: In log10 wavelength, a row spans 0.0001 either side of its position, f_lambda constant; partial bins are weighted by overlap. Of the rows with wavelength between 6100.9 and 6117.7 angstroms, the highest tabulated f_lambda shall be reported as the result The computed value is 158.7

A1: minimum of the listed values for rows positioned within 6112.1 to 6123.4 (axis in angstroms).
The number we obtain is 135.8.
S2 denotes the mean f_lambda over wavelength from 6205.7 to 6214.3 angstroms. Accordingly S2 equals 134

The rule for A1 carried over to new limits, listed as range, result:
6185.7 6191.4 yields 130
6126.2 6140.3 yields 139.8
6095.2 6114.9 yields 143.5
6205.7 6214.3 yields 130.8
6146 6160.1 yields 127.1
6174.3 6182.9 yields 129.6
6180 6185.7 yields 133.4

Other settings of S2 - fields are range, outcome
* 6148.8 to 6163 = 137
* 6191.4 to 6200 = 143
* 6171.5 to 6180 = 131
